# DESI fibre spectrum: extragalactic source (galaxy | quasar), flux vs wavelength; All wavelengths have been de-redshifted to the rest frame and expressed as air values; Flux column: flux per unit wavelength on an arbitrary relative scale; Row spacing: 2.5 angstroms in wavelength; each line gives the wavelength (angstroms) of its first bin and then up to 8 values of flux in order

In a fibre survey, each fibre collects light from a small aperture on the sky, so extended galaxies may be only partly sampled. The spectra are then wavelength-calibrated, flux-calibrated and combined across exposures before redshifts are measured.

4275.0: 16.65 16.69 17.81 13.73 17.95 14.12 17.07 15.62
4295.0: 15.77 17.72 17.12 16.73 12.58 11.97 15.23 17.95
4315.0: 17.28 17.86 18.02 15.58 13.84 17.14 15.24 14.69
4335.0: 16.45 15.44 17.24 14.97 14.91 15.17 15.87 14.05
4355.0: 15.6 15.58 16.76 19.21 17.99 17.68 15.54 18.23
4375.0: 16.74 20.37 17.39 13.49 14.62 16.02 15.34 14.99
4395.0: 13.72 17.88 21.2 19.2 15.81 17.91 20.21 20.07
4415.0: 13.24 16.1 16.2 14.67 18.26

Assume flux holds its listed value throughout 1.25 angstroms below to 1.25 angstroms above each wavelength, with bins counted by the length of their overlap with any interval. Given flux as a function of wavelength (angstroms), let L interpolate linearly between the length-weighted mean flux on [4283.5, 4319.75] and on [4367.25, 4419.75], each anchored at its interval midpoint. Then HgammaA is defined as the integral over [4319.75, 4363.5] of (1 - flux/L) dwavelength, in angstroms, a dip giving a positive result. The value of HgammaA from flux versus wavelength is 1.7 angstroms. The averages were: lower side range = 16.1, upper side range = 16.9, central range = 15.8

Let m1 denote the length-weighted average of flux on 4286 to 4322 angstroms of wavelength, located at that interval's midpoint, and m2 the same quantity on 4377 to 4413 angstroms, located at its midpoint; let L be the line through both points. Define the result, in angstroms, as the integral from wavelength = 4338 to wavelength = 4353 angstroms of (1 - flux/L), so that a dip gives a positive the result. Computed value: 1.0 angstroms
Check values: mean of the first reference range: 16.1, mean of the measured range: 15.4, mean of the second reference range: 17.1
